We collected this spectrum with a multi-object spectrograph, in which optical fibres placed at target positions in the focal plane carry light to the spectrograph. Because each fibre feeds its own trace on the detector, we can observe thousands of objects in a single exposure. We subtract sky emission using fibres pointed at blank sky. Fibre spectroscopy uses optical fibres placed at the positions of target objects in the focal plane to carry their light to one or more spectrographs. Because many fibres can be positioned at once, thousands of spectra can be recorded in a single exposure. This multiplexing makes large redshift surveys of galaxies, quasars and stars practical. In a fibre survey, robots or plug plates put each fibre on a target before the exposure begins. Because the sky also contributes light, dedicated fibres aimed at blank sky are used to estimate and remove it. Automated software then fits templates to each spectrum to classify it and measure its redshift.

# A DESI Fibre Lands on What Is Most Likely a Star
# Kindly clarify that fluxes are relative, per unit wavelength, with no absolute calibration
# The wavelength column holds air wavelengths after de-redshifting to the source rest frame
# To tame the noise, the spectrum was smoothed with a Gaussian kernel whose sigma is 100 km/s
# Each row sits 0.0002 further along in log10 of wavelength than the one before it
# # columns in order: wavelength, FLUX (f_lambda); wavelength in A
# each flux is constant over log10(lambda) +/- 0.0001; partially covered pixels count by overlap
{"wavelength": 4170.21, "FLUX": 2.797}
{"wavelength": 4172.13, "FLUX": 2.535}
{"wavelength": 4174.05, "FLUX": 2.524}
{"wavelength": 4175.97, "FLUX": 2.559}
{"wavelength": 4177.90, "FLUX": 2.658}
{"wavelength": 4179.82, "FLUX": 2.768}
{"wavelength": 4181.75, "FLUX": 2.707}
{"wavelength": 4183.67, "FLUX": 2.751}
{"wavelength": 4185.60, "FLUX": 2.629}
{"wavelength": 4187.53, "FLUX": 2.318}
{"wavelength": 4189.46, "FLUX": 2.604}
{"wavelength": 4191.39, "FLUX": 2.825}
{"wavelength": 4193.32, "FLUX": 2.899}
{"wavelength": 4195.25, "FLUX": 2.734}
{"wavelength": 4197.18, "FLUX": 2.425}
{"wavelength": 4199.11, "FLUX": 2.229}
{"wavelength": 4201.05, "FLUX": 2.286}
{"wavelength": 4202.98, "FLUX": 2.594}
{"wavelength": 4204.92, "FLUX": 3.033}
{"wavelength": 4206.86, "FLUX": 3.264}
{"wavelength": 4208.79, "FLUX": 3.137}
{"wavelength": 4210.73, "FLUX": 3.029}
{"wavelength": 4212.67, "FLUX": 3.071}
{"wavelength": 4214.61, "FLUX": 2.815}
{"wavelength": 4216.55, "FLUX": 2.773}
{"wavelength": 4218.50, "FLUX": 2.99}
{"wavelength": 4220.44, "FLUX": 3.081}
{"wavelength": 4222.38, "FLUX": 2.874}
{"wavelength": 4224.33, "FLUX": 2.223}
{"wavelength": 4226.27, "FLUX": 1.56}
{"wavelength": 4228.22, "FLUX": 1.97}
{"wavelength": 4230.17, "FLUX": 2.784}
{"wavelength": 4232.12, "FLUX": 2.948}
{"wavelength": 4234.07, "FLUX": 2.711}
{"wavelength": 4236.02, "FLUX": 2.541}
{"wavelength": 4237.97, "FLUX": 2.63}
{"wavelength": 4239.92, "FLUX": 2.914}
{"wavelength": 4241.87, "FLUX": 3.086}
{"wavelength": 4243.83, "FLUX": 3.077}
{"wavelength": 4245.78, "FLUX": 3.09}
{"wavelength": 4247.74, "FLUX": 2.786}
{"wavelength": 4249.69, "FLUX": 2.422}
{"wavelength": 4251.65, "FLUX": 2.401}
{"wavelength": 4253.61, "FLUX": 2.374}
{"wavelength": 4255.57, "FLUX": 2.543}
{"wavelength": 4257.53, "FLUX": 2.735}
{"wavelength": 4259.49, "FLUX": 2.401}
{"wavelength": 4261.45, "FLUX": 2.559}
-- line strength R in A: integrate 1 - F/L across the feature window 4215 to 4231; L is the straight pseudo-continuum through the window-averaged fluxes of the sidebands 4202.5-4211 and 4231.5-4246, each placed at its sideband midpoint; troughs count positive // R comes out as 2.22 A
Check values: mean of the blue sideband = 3.03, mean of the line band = 2.54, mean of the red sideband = 2.86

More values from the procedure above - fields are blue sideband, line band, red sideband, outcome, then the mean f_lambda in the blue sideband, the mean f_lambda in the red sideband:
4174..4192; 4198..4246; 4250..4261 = -3.5 A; 2.64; 2.49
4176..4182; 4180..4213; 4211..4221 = 0.9 A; 2.68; 2.95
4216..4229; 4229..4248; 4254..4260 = -2.5 A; 2.49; 2.55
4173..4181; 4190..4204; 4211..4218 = 1.0 A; 2.63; 2.9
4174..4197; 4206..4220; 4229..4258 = -1.6 A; 2.66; 2.73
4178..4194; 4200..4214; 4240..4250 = -0.7 A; 2.68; 2.93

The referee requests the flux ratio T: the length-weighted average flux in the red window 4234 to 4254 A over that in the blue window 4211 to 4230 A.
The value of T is 1.05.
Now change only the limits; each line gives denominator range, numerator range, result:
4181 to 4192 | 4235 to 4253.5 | 1.05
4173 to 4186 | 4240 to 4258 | 1.03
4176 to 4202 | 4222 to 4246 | 1.01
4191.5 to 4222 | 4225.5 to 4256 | 0.93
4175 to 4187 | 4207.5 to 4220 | 1.12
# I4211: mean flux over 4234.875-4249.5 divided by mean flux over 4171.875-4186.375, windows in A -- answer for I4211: 1.08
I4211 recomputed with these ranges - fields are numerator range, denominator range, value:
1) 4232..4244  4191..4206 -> 1.07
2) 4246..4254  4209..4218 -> 0.87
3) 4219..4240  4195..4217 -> 0.92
